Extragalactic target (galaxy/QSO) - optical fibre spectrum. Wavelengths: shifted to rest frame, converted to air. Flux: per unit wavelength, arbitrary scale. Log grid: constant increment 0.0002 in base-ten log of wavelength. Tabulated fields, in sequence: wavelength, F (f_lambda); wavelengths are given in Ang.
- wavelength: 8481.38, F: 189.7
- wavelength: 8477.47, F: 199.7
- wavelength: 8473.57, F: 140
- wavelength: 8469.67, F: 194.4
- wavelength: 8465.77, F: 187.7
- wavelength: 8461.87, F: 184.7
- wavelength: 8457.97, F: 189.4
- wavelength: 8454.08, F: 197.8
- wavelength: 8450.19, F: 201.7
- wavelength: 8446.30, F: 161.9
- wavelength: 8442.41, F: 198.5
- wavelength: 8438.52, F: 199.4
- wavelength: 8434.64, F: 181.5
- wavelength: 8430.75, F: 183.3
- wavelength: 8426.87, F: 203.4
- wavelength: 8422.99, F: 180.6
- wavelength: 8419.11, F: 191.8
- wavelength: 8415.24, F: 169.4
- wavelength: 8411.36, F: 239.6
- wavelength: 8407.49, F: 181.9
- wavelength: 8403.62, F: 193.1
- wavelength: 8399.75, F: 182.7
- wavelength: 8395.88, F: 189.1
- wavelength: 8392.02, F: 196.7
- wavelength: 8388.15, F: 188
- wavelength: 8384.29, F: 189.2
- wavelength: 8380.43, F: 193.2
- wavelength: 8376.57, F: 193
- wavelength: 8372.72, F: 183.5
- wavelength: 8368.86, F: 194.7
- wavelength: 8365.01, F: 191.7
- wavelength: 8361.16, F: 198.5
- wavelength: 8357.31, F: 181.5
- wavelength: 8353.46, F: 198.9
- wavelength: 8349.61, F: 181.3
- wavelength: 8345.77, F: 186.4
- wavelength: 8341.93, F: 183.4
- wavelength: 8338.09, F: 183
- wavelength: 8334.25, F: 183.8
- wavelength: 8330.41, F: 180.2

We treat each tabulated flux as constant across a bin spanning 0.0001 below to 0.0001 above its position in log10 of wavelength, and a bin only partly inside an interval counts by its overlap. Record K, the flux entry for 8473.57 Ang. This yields 140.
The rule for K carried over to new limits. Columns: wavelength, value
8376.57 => 193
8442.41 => 198.5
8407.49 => 181.9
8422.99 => 180.6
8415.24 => 169.4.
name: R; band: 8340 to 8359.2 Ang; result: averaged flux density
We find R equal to 186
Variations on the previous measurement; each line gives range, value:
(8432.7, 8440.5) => 191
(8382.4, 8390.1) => 189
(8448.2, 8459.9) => 196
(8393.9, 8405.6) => 188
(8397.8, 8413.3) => 199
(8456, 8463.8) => 187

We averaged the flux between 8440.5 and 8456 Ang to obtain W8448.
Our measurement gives 190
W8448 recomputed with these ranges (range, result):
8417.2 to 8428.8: 192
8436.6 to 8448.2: 187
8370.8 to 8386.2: 190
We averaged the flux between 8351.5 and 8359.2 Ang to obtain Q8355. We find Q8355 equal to 190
